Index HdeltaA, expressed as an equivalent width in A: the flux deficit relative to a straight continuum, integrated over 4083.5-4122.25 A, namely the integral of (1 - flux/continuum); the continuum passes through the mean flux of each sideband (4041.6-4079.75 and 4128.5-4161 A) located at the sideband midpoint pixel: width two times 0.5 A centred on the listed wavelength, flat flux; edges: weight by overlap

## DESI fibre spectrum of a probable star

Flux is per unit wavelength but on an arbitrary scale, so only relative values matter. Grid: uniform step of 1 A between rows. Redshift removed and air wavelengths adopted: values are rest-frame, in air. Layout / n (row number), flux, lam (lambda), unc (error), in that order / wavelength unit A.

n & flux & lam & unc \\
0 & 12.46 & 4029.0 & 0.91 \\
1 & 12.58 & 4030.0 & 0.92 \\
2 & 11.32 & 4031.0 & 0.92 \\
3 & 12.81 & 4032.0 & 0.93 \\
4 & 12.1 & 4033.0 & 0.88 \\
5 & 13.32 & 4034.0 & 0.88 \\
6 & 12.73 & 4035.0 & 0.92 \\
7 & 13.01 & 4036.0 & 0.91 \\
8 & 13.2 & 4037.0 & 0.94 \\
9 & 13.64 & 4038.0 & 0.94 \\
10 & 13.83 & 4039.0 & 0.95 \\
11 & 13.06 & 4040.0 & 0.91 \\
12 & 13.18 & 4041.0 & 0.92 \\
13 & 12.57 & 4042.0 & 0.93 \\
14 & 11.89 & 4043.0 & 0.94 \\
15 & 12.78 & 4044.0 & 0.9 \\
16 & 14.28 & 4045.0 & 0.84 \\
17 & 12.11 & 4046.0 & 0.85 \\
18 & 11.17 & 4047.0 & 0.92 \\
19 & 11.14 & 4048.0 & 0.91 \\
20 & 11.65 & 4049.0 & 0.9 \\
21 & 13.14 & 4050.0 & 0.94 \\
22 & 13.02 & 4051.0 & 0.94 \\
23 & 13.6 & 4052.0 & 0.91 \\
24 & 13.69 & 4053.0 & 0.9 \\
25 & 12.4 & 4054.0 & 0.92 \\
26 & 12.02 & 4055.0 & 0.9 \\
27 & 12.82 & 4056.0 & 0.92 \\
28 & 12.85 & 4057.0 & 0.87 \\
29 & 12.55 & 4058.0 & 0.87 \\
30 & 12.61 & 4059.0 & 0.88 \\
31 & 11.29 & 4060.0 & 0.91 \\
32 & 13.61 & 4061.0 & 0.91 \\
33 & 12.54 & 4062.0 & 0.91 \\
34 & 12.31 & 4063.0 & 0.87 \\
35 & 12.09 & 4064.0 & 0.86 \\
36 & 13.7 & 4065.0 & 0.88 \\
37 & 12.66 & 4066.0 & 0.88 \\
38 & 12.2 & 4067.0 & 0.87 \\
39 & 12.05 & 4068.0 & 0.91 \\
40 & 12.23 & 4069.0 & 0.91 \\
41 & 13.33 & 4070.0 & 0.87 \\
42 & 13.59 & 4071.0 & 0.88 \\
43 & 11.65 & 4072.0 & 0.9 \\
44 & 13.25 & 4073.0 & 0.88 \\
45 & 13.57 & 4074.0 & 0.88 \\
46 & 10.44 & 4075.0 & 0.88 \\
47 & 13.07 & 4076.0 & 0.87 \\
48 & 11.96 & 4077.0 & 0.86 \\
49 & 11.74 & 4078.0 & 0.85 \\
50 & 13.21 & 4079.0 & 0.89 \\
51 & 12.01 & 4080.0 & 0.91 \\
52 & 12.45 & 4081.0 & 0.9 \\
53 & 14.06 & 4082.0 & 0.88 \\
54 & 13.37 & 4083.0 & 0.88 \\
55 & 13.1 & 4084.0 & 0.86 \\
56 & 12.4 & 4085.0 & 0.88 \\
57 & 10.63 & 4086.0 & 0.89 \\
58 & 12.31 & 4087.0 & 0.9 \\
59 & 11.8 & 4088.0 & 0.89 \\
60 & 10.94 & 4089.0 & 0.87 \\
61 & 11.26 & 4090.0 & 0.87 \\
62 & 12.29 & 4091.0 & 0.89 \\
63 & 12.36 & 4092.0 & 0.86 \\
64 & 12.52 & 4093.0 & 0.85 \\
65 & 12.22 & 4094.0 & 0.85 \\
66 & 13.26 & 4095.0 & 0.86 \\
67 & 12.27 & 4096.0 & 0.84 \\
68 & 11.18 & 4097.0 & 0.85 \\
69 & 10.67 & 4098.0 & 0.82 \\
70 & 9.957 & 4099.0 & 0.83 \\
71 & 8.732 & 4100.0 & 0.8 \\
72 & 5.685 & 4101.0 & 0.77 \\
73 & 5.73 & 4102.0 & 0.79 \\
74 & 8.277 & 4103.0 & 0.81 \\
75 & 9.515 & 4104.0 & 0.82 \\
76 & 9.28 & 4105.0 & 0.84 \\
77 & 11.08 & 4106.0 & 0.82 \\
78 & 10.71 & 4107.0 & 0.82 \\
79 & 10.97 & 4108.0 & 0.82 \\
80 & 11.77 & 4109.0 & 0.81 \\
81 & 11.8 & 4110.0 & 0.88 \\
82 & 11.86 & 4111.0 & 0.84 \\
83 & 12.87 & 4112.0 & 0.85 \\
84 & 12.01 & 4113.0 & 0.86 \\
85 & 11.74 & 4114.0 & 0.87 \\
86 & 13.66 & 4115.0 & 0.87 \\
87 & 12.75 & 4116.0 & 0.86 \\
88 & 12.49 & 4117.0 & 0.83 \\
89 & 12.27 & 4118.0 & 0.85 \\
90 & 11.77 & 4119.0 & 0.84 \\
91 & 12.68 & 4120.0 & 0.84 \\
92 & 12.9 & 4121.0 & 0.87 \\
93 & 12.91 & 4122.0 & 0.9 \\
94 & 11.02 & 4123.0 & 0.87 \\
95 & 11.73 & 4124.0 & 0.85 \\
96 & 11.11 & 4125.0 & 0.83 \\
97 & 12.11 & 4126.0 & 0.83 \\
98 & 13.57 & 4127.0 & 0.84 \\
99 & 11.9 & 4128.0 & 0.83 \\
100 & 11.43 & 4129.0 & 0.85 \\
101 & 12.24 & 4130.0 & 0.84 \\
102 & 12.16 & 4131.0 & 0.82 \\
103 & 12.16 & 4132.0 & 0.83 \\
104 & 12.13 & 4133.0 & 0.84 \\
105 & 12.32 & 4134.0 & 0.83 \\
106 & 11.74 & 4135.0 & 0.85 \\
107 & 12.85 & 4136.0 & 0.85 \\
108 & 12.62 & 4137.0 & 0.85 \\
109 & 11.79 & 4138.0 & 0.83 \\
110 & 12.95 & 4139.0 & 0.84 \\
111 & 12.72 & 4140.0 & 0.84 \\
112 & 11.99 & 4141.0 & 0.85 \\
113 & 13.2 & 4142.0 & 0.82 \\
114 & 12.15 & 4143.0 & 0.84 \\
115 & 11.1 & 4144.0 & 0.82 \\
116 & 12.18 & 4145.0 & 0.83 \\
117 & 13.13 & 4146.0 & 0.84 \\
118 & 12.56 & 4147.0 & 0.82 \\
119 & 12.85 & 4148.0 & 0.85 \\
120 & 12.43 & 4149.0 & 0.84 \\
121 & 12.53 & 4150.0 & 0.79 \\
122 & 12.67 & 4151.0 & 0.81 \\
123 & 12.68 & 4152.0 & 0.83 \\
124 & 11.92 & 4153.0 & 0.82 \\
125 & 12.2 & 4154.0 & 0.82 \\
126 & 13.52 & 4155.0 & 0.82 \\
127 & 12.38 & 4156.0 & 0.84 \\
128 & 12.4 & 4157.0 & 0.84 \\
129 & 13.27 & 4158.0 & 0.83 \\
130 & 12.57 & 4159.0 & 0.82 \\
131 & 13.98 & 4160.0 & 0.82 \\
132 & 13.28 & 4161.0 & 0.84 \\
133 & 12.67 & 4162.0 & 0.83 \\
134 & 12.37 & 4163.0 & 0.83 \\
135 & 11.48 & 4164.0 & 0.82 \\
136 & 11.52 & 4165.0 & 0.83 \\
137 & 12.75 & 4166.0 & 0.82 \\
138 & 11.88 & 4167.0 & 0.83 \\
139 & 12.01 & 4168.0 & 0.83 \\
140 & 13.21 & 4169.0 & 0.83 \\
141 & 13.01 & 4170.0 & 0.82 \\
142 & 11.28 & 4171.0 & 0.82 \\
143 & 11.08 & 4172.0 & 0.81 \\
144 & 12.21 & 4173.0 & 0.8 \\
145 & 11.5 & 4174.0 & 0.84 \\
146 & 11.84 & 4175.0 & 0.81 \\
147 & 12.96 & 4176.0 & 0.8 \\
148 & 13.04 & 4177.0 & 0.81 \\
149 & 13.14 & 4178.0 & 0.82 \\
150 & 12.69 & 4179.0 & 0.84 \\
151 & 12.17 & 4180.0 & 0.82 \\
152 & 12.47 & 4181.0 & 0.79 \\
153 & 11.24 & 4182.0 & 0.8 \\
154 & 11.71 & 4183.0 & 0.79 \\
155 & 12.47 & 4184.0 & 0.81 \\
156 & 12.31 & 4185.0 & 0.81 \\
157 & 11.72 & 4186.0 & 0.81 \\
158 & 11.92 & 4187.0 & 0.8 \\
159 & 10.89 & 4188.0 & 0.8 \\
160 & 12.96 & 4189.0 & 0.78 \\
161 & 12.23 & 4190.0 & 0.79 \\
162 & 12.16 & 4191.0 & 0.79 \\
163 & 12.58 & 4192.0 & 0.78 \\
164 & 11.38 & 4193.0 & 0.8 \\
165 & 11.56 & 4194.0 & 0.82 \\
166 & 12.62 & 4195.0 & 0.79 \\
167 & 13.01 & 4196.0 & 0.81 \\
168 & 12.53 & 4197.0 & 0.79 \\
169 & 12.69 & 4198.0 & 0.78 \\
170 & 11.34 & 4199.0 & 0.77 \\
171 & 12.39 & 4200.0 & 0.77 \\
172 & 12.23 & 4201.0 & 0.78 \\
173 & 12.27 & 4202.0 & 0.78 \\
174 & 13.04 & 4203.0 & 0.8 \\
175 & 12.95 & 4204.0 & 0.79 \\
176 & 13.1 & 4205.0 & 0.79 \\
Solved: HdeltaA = 3.6 A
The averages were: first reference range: 12.5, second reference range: 12.5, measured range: 11.3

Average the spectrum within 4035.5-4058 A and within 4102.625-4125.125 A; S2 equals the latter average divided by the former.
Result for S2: 0.91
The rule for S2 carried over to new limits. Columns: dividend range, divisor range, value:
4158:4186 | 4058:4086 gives 0.98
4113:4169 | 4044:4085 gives 0.98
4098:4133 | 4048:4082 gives 0.90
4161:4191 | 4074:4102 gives 1.05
